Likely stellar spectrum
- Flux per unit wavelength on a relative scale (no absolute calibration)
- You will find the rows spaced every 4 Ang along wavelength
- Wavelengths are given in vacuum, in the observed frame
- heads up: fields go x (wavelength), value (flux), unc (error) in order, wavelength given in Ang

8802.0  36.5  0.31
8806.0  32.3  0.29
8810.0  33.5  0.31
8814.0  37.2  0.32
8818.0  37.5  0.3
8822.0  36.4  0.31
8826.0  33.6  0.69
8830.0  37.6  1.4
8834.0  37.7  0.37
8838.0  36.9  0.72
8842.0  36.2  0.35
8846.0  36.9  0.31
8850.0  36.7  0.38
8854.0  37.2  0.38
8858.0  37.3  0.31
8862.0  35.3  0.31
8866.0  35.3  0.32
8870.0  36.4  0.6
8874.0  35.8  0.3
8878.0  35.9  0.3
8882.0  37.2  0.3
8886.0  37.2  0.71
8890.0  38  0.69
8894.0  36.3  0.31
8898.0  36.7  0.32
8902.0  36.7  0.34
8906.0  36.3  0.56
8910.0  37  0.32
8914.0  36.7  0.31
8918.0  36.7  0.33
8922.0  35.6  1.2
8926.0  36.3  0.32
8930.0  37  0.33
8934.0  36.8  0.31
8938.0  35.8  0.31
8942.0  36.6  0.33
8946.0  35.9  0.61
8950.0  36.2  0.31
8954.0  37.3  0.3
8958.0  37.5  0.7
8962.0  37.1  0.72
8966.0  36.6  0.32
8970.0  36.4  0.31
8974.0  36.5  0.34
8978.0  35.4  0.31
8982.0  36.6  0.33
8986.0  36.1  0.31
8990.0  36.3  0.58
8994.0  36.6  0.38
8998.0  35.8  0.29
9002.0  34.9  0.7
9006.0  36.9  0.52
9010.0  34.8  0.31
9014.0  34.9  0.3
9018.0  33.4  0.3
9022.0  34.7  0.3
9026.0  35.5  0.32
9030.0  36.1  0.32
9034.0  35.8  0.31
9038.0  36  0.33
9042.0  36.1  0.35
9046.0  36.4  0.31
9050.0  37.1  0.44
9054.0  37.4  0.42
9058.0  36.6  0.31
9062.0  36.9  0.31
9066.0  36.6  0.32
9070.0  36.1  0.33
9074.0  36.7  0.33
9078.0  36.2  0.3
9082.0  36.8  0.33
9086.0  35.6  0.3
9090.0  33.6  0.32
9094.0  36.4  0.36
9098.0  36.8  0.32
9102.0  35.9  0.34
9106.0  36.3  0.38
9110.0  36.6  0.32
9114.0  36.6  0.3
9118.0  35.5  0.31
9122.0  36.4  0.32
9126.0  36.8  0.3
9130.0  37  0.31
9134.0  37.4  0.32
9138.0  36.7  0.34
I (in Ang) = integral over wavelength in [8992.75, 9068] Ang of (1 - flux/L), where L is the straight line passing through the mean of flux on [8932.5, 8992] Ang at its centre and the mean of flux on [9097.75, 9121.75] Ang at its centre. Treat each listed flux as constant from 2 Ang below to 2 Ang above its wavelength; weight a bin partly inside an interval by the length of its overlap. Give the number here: 0.9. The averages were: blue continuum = 36.5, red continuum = 36.3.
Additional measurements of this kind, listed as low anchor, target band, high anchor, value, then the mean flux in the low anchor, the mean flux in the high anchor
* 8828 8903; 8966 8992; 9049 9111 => 0.19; 36.7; 36.3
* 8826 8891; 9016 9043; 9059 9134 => 0.77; 36.6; 36.3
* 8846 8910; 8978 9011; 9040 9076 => 0.57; 36.6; 36.7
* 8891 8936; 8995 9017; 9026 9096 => 0.57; 36.6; 36.2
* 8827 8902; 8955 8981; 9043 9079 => 0.04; 36.7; 36.7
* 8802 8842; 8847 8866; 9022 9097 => -0.29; 35.9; 36.2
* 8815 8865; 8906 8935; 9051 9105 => -0.05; 36.6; 36.3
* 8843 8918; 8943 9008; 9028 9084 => 0.28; 36.6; 36.5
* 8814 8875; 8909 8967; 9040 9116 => -0.26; 36.5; 36.4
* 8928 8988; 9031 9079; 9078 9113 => -0.42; 36.5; 36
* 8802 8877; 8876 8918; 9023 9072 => -0.72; 36.1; 36.3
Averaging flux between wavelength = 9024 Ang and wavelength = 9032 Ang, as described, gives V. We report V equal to 35.8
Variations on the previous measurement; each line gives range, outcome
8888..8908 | 36.8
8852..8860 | 37.2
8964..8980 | 36.2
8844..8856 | 36.9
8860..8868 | 35.3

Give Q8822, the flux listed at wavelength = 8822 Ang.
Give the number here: 36.4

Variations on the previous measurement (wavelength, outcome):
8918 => 36.7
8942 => 36.6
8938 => 35.8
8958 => 37.5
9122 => 36.4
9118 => 35.5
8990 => 36.3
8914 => 36.7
